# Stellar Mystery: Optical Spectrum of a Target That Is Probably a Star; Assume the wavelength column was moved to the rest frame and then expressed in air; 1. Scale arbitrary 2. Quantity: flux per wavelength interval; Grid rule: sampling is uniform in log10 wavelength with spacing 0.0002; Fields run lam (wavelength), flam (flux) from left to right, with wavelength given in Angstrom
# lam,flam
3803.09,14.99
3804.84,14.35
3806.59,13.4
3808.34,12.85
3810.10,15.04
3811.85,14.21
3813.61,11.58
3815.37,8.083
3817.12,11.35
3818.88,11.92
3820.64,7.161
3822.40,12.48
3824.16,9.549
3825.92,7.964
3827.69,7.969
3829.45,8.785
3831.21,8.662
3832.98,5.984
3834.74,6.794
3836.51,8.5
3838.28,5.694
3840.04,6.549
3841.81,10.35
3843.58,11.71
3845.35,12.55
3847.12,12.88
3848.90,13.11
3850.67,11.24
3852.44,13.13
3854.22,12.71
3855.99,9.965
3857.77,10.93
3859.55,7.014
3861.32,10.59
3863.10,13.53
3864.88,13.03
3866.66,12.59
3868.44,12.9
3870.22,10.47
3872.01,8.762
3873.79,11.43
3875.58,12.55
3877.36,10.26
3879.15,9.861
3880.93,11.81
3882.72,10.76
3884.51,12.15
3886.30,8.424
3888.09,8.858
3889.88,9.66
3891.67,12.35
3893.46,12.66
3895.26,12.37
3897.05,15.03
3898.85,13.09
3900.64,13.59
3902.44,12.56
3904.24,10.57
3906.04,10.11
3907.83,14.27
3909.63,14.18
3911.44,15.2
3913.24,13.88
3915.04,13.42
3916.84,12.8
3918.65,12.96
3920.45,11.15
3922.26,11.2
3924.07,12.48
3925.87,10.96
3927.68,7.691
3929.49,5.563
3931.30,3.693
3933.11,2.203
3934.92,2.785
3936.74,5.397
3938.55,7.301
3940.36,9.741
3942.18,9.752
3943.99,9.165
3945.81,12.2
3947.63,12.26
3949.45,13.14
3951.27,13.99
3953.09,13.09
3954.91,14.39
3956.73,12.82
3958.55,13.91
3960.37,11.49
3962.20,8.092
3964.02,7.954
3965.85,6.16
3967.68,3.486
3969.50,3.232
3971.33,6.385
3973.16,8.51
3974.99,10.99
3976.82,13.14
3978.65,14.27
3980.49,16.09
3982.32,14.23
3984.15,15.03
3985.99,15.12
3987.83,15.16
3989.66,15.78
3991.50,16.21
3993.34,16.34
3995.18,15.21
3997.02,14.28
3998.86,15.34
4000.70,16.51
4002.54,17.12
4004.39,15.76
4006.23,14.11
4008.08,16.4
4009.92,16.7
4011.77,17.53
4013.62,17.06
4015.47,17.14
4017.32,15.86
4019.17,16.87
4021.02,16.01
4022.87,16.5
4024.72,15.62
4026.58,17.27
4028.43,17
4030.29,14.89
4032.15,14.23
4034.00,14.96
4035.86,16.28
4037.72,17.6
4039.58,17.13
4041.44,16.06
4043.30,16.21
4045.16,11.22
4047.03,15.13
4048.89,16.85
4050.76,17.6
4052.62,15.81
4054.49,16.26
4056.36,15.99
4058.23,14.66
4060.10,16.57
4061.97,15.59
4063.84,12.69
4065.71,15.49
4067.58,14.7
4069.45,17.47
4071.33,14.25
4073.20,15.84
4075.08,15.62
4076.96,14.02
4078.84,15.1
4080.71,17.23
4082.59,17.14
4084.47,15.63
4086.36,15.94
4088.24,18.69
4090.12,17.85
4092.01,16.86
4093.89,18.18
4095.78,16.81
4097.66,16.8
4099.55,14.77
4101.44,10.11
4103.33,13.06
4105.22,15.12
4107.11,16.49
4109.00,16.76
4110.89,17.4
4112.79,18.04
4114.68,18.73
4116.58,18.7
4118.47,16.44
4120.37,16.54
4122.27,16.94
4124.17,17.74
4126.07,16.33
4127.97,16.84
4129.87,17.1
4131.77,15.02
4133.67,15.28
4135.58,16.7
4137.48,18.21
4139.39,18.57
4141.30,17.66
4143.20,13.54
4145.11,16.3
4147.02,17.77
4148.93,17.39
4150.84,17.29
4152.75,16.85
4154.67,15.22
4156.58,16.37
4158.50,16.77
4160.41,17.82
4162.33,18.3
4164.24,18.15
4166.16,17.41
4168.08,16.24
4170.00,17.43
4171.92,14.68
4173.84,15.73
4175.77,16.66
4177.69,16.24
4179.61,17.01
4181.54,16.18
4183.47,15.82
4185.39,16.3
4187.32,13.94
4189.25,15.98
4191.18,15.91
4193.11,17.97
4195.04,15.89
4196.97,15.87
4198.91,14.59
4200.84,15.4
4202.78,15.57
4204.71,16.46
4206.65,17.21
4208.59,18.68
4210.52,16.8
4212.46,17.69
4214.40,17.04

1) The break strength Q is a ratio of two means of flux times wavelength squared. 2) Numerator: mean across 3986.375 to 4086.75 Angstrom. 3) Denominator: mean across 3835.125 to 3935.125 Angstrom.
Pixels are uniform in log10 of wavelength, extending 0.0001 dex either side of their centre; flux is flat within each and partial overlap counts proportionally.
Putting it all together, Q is 1.56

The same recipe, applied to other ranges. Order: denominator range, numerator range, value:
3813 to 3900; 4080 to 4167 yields 1.80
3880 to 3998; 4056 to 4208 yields 1.59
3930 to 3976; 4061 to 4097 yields 1.93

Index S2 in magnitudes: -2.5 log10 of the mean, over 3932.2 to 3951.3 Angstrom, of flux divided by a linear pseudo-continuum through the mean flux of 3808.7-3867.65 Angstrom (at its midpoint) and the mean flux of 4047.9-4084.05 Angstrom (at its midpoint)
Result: 0.43 mag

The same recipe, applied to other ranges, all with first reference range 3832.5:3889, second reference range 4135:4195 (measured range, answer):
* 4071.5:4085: -0.06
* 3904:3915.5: -0.15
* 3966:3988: 0.18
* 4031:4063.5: -0.10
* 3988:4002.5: -0.19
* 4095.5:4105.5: 0.08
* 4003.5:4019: -0.20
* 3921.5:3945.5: 0.49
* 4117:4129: -0.07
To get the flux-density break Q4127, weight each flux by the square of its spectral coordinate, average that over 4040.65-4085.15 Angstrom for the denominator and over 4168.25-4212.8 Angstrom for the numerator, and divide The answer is 1.11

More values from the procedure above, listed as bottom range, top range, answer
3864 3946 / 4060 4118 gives 1.65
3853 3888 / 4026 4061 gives 1.57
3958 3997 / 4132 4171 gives 1.56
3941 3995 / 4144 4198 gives 1.54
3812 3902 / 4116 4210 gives 1.81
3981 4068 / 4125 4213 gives 1.12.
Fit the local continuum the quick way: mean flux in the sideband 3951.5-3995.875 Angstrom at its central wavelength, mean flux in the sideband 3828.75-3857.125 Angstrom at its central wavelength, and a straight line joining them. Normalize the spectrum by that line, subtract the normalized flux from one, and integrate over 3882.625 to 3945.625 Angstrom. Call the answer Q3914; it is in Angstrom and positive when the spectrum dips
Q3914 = 2.7 Angstrom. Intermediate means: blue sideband 9.93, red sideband 12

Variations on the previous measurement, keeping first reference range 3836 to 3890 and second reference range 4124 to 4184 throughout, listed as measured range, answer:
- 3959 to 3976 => 7.0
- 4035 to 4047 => -1.1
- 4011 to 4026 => -2.8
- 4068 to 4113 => -1.7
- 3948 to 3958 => -0.6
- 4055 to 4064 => -0.4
